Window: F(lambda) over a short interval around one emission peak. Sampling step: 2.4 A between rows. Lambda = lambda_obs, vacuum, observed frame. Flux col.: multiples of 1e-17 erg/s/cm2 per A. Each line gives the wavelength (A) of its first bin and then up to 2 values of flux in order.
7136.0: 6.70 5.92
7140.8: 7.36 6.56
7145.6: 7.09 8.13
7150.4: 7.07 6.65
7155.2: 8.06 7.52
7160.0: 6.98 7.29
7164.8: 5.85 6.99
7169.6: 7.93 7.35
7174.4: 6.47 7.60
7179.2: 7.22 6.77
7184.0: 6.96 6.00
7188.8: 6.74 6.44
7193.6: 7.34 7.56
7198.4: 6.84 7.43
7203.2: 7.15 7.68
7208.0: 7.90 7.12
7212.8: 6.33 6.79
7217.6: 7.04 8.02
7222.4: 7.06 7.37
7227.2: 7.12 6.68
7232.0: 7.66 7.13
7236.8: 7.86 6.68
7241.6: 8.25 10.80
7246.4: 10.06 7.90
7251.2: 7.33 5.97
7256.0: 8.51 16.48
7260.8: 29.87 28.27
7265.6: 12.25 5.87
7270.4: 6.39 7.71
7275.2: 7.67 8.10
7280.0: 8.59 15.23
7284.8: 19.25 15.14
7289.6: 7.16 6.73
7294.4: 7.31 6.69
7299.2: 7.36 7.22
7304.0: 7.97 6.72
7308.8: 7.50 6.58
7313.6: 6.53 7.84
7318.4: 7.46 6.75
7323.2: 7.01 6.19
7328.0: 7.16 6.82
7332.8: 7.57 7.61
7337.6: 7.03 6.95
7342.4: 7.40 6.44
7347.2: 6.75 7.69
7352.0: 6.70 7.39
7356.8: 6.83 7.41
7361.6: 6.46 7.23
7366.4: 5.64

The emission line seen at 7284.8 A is [N II]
